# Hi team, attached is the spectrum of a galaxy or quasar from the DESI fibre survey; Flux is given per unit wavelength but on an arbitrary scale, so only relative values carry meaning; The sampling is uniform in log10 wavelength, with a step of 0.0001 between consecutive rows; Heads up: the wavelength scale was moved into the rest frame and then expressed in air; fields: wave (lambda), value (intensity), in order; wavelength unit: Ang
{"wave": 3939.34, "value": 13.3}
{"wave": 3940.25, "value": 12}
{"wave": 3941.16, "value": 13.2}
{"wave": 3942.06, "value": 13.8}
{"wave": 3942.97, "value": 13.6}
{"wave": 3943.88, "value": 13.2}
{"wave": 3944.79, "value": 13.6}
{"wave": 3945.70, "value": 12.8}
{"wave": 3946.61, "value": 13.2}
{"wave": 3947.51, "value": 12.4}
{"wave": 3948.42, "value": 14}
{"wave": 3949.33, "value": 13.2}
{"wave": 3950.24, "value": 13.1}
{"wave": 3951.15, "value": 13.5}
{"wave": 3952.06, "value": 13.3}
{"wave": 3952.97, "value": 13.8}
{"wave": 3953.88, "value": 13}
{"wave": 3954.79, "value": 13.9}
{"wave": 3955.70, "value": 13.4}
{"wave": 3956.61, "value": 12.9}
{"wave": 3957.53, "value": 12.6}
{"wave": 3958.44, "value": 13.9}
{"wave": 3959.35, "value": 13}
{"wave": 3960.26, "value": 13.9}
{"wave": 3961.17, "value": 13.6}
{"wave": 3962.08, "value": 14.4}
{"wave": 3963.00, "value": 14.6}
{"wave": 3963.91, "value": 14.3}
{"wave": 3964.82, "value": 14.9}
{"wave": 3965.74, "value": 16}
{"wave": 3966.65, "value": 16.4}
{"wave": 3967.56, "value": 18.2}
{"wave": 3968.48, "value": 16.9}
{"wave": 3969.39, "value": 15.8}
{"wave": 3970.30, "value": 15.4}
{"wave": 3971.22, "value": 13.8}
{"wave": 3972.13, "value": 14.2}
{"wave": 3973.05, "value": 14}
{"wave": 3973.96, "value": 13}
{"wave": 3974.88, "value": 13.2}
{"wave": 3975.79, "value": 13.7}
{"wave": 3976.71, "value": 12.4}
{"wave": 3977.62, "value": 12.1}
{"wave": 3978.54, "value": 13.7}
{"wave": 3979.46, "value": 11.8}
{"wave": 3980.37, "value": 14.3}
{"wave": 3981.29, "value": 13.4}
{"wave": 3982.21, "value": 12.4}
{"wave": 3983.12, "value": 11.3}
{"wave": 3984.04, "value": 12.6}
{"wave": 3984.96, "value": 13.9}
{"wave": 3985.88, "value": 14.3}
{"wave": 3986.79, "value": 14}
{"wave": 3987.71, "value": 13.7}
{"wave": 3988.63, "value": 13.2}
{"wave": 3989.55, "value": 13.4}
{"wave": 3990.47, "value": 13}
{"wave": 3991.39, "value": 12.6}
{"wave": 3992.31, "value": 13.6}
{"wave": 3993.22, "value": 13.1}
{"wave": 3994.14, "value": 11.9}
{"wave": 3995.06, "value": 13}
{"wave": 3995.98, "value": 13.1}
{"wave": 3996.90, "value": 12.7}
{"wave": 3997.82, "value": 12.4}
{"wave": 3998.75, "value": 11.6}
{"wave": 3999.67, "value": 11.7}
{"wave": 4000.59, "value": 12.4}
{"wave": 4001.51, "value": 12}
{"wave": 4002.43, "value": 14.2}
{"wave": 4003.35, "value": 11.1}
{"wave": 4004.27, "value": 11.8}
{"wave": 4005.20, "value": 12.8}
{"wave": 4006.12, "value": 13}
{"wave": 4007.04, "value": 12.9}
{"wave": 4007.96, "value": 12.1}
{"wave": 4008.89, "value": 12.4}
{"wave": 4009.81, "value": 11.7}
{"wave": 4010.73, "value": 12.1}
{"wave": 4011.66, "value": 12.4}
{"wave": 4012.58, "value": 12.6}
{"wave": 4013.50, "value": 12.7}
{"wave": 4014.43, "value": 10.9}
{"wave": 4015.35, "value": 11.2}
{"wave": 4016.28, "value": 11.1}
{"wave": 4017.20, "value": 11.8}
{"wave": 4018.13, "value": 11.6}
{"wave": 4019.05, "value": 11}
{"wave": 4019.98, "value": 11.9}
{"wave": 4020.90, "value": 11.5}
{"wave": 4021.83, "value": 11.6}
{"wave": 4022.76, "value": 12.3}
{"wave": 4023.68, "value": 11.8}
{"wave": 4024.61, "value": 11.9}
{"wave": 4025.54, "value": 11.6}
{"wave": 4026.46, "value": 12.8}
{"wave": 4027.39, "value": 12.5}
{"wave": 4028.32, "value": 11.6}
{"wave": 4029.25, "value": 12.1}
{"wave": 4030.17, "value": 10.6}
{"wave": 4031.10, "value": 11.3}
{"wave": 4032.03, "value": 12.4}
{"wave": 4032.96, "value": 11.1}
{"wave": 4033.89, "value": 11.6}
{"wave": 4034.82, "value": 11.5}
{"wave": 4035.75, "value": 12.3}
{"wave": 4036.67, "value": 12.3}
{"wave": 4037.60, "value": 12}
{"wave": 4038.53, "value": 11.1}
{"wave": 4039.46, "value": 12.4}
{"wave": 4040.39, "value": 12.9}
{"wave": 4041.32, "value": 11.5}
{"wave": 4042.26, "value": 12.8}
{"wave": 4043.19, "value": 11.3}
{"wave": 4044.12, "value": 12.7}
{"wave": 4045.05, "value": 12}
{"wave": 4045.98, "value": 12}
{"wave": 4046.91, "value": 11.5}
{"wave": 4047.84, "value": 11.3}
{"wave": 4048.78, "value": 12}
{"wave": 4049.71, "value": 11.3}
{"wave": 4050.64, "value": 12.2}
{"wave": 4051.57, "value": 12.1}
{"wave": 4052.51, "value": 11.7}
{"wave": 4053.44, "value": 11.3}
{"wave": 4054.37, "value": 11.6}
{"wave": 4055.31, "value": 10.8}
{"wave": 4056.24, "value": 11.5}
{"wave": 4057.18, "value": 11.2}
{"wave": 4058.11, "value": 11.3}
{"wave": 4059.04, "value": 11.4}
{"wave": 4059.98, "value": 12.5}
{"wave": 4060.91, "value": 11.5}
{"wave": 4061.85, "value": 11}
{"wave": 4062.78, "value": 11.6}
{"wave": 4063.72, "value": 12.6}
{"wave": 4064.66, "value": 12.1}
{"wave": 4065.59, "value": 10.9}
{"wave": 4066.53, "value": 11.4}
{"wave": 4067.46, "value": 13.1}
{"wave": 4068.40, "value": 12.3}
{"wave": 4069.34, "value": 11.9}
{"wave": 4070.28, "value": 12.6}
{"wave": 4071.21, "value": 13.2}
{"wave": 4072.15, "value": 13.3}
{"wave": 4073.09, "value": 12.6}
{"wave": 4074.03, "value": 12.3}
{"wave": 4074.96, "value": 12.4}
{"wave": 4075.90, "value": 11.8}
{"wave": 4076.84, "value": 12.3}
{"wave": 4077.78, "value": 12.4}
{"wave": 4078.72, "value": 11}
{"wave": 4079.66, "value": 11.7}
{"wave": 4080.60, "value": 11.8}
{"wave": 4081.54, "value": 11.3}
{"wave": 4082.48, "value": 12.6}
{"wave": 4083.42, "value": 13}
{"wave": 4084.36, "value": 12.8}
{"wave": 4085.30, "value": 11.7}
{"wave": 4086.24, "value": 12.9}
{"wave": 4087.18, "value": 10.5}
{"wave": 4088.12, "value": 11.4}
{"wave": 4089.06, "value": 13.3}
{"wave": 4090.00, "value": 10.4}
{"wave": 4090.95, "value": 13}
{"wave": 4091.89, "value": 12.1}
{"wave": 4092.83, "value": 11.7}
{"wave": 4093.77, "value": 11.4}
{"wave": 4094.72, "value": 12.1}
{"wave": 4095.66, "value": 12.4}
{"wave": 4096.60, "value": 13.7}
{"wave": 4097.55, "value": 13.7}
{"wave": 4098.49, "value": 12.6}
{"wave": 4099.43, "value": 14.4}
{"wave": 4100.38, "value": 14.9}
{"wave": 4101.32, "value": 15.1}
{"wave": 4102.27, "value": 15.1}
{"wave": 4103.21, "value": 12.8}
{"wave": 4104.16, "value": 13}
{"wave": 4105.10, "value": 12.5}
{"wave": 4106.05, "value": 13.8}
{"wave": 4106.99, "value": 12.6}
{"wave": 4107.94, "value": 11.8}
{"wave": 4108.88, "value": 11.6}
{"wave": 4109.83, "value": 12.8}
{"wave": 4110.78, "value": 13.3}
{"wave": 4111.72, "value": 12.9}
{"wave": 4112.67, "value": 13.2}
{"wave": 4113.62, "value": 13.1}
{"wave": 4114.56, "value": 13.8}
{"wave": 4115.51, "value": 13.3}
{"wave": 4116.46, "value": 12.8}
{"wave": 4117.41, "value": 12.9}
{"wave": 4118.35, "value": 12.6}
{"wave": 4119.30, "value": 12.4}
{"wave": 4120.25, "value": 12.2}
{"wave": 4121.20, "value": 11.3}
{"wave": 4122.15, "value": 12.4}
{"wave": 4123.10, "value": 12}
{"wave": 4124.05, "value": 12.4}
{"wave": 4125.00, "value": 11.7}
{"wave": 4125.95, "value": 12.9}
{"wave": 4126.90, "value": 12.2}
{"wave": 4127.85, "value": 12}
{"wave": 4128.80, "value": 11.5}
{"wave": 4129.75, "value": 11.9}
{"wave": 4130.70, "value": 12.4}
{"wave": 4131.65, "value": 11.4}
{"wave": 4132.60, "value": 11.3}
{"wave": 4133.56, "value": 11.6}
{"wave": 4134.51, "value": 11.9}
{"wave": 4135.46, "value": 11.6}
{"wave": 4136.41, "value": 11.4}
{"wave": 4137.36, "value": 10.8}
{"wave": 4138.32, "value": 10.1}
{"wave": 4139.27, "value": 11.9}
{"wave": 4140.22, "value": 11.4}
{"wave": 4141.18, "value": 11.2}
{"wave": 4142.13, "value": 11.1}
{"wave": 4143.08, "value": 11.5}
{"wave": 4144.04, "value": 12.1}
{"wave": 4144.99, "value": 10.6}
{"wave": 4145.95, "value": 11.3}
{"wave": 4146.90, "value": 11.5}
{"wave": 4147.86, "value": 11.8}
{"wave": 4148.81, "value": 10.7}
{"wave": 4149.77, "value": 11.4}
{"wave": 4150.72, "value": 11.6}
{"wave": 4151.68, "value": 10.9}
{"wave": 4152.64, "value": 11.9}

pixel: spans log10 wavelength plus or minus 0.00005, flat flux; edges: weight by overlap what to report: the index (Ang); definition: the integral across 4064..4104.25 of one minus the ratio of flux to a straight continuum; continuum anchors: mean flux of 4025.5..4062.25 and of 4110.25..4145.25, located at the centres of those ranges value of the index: -1.98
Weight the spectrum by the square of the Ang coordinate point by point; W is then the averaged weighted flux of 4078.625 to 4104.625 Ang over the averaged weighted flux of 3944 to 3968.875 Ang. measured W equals 1.0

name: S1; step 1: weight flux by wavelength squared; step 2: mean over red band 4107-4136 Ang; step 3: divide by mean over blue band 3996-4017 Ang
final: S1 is 1.1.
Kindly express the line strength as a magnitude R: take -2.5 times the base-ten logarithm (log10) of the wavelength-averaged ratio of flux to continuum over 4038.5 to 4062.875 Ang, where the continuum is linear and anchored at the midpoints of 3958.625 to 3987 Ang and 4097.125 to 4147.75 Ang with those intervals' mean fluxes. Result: 0.125 mag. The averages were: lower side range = 14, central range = 11.7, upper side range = 12.3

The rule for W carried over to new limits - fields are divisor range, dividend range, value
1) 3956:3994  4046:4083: 0.90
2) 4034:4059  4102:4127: 1.11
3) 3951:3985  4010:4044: 0.88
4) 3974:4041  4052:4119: 1.04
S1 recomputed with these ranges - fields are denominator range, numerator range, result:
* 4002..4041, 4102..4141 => 1.08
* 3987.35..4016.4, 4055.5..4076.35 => 1.00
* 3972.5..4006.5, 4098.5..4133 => 1.05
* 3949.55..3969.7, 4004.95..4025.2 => 0.86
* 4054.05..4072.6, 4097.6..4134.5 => 1.10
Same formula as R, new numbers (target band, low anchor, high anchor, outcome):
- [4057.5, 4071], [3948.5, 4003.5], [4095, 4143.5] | 0.09 mag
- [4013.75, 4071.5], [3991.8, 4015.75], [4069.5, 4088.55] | 0.04 mag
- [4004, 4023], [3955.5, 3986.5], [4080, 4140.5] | 0.13 mag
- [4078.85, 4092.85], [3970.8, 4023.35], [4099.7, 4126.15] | 0.07 mag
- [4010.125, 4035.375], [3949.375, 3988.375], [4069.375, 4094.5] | 0.11 mag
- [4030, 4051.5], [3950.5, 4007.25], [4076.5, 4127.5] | 0.10 mag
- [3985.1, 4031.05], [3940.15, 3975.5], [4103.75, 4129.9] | 0.10 mag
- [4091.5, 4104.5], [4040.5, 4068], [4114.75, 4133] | -0.10 mag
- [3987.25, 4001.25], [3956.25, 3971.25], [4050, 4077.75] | 0.10 mag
